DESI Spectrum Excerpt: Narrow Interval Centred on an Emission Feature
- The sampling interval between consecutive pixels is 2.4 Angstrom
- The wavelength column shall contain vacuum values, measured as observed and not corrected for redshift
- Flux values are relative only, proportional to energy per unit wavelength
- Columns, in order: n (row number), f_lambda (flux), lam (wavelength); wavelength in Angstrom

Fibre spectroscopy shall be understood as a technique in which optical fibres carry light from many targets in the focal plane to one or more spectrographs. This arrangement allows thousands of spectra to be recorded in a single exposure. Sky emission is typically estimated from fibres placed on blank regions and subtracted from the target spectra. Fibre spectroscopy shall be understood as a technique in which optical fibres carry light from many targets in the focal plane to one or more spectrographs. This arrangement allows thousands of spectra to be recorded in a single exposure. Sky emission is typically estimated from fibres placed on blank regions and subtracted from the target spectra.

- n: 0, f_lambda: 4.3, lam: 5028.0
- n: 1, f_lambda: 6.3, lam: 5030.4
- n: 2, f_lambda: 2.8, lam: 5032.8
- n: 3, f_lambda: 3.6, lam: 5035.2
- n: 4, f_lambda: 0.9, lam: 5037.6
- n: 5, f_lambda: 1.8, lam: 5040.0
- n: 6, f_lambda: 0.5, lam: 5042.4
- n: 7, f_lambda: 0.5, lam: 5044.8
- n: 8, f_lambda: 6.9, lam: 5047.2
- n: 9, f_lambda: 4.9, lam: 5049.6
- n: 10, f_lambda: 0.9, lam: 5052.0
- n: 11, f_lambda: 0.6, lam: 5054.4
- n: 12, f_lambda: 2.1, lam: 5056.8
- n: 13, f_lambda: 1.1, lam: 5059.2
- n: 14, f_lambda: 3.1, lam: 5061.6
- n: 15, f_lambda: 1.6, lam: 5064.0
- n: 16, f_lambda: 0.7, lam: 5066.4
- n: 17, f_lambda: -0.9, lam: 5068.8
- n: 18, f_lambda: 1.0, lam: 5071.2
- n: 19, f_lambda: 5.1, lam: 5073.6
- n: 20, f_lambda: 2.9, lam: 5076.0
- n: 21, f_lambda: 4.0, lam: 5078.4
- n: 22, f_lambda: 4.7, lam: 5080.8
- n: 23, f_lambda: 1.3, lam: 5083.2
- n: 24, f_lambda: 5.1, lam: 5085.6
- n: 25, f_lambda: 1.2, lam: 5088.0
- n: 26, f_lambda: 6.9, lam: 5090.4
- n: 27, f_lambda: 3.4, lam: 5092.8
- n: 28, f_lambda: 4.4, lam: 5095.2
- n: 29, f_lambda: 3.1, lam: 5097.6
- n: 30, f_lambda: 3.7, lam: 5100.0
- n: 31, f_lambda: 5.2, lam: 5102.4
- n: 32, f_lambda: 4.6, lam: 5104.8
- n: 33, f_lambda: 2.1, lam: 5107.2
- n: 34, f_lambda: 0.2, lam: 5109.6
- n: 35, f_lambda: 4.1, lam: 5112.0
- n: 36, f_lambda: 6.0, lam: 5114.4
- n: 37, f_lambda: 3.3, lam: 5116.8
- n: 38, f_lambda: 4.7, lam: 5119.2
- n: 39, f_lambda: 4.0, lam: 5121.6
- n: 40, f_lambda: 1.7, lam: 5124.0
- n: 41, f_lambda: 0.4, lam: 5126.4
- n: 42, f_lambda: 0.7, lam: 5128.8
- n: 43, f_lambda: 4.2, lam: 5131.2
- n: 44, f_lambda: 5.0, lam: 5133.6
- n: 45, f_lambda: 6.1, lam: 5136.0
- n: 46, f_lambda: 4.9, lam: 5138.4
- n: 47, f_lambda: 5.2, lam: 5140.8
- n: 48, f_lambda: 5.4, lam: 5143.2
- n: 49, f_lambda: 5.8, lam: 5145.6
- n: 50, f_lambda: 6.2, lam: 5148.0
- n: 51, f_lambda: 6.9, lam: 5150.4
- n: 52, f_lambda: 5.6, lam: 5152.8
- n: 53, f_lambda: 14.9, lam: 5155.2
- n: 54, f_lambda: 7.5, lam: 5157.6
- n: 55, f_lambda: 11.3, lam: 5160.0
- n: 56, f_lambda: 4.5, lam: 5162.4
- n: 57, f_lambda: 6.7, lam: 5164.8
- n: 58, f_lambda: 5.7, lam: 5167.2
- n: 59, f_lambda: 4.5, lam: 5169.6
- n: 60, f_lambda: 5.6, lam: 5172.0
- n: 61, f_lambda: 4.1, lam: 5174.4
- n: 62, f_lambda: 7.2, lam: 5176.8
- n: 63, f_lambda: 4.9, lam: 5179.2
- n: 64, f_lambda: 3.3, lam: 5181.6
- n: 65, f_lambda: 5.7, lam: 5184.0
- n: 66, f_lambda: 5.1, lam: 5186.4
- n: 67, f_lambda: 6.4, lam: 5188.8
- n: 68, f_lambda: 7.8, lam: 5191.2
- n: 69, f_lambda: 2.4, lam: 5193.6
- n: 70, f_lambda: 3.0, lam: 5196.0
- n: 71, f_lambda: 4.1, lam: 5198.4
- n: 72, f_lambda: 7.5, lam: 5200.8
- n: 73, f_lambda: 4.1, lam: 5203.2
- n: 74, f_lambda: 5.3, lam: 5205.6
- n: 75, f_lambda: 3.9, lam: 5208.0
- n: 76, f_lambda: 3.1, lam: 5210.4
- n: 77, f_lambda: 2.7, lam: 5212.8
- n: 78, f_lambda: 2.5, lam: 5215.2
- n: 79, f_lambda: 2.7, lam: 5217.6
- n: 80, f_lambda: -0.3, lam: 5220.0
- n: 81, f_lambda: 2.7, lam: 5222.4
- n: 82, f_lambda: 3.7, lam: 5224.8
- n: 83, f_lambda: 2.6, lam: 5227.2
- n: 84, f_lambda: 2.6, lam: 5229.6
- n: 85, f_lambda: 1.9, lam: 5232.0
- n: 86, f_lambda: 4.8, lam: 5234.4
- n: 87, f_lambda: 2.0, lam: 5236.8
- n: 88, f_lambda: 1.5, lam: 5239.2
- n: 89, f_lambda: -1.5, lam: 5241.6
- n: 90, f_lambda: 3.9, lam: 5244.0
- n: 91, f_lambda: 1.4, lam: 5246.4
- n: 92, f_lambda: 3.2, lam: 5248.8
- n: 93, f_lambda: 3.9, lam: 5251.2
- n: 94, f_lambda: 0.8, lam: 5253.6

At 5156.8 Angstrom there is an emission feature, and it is C IV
